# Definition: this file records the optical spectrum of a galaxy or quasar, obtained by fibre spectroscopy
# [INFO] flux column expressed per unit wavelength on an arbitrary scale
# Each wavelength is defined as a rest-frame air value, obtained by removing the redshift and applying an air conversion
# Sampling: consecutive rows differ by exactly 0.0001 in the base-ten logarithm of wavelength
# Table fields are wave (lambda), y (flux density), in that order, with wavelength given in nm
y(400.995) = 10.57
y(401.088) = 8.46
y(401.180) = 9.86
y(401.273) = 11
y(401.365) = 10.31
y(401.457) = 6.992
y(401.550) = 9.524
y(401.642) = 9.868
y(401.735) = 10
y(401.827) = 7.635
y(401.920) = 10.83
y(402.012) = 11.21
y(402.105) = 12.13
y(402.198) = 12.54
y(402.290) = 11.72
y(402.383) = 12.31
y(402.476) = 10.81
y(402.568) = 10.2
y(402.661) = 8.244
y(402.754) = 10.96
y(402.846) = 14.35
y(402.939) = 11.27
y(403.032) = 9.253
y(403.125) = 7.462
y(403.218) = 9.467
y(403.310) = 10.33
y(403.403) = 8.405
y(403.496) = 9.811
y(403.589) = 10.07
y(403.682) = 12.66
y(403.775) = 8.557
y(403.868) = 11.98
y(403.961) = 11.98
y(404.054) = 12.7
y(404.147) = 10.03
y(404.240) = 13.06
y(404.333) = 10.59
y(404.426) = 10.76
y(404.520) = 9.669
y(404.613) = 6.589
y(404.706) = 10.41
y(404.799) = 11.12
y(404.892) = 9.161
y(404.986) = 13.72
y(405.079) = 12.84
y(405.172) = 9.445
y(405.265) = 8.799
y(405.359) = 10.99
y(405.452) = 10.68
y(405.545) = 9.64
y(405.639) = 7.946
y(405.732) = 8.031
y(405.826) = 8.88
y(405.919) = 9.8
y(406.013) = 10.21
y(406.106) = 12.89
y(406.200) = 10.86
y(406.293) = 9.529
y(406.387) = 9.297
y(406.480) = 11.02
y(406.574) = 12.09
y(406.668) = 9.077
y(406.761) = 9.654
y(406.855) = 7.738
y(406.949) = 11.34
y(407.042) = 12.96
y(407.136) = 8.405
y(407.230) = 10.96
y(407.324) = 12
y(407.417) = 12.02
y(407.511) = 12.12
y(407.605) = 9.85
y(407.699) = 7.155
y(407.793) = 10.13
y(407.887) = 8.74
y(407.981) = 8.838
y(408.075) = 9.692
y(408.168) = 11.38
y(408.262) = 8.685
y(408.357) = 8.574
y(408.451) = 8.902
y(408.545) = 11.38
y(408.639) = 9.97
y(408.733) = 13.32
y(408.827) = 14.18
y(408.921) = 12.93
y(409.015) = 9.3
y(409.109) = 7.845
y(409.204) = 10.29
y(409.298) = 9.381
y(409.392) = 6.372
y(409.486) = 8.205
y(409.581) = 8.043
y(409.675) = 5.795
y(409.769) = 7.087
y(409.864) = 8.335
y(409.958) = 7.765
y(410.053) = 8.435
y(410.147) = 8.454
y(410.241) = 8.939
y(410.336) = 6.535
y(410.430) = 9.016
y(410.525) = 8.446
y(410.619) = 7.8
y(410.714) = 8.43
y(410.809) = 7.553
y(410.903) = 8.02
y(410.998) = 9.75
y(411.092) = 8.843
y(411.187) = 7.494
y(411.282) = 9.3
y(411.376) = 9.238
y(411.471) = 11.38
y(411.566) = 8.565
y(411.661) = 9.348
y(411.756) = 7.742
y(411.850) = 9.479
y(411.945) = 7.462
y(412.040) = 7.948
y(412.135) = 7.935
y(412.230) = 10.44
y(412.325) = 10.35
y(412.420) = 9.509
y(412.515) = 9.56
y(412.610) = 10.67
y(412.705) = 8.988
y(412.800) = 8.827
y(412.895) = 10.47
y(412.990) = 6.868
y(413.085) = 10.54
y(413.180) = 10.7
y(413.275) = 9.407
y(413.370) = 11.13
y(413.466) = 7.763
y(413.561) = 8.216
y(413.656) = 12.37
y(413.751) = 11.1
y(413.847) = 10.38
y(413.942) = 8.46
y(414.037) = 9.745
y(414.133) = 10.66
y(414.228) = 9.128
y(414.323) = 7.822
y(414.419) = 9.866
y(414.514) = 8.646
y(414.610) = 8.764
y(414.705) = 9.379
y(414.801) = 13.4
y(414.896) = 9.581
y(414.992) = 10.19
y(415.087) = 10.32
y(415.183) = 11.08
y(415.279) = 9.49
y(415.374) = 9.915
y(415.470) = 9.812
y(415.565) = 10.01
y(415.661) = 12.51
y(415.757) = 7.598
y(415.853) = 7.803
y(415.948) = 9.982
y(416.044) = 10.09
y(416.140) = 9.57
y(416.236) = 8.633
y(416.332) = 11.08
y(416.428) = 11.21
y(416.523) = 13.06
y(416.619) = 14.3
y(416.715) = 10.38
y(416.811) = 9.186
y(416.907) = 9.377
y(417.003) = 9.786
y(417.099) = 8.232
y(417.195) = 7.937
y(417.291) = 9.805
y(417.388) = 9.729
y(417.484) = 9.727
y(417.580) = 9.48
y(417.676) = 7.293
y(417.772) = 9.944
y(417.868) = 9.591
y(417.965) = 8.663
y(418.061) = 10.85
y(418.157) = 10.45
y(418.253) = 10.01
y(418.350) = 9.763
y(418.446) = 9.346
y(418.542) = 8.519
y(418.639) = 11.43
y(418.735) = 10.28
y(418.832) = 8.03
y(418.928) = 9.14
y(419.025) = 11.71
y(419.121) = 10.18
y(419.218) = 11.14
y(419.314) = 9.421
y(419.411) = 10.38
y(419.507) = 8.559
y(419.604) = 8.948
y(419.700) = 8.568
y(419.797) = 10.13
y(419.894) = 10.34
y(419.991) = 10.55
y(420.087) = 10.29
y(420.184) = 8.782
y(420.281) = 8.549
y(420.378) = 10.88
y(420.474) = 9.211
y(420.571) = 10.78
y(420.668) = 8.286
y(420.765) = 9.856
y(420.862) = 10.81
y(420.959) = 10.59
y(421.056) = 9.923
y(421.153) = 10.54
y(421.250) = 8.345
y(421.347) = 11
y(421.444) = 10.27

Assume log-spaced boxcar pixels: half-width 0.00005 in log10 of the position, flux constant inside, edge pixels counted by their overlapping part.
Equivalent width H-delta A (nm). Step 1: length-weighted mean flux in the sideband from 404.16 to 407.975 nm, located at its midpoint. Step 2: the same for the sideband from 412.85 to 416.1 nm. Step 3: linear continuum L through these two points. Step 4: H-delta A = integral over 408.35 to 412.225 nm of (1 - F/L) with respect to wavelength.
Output 0.44 nm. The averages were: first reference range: 10.2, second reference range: 9.8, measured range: 8.89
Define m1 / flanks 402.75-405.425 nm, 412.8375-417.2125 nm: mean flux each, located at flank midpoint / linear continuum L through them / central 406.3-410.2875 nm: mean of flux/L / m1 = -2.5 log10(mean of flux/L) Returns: 0.070 mag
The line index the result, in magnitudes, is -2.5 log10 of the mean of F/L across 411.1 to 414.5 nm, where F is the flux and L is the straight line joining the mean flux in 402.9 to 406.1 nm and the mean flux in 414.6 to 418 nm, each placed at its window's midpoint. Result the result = 0.07 mag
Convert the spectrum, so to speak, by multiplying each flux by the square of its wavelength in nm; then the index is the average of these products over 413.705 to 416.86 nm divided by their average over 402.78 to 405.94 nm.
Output 1.03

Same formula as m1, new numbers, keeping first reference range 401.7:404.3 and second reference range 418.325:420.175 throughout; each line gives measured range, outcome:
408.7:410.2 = 0.14 mag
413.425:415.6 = 0.03 mag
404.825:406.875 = 0.04 mag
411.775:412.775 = 0.11 mag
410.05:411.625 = 0.19 mag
